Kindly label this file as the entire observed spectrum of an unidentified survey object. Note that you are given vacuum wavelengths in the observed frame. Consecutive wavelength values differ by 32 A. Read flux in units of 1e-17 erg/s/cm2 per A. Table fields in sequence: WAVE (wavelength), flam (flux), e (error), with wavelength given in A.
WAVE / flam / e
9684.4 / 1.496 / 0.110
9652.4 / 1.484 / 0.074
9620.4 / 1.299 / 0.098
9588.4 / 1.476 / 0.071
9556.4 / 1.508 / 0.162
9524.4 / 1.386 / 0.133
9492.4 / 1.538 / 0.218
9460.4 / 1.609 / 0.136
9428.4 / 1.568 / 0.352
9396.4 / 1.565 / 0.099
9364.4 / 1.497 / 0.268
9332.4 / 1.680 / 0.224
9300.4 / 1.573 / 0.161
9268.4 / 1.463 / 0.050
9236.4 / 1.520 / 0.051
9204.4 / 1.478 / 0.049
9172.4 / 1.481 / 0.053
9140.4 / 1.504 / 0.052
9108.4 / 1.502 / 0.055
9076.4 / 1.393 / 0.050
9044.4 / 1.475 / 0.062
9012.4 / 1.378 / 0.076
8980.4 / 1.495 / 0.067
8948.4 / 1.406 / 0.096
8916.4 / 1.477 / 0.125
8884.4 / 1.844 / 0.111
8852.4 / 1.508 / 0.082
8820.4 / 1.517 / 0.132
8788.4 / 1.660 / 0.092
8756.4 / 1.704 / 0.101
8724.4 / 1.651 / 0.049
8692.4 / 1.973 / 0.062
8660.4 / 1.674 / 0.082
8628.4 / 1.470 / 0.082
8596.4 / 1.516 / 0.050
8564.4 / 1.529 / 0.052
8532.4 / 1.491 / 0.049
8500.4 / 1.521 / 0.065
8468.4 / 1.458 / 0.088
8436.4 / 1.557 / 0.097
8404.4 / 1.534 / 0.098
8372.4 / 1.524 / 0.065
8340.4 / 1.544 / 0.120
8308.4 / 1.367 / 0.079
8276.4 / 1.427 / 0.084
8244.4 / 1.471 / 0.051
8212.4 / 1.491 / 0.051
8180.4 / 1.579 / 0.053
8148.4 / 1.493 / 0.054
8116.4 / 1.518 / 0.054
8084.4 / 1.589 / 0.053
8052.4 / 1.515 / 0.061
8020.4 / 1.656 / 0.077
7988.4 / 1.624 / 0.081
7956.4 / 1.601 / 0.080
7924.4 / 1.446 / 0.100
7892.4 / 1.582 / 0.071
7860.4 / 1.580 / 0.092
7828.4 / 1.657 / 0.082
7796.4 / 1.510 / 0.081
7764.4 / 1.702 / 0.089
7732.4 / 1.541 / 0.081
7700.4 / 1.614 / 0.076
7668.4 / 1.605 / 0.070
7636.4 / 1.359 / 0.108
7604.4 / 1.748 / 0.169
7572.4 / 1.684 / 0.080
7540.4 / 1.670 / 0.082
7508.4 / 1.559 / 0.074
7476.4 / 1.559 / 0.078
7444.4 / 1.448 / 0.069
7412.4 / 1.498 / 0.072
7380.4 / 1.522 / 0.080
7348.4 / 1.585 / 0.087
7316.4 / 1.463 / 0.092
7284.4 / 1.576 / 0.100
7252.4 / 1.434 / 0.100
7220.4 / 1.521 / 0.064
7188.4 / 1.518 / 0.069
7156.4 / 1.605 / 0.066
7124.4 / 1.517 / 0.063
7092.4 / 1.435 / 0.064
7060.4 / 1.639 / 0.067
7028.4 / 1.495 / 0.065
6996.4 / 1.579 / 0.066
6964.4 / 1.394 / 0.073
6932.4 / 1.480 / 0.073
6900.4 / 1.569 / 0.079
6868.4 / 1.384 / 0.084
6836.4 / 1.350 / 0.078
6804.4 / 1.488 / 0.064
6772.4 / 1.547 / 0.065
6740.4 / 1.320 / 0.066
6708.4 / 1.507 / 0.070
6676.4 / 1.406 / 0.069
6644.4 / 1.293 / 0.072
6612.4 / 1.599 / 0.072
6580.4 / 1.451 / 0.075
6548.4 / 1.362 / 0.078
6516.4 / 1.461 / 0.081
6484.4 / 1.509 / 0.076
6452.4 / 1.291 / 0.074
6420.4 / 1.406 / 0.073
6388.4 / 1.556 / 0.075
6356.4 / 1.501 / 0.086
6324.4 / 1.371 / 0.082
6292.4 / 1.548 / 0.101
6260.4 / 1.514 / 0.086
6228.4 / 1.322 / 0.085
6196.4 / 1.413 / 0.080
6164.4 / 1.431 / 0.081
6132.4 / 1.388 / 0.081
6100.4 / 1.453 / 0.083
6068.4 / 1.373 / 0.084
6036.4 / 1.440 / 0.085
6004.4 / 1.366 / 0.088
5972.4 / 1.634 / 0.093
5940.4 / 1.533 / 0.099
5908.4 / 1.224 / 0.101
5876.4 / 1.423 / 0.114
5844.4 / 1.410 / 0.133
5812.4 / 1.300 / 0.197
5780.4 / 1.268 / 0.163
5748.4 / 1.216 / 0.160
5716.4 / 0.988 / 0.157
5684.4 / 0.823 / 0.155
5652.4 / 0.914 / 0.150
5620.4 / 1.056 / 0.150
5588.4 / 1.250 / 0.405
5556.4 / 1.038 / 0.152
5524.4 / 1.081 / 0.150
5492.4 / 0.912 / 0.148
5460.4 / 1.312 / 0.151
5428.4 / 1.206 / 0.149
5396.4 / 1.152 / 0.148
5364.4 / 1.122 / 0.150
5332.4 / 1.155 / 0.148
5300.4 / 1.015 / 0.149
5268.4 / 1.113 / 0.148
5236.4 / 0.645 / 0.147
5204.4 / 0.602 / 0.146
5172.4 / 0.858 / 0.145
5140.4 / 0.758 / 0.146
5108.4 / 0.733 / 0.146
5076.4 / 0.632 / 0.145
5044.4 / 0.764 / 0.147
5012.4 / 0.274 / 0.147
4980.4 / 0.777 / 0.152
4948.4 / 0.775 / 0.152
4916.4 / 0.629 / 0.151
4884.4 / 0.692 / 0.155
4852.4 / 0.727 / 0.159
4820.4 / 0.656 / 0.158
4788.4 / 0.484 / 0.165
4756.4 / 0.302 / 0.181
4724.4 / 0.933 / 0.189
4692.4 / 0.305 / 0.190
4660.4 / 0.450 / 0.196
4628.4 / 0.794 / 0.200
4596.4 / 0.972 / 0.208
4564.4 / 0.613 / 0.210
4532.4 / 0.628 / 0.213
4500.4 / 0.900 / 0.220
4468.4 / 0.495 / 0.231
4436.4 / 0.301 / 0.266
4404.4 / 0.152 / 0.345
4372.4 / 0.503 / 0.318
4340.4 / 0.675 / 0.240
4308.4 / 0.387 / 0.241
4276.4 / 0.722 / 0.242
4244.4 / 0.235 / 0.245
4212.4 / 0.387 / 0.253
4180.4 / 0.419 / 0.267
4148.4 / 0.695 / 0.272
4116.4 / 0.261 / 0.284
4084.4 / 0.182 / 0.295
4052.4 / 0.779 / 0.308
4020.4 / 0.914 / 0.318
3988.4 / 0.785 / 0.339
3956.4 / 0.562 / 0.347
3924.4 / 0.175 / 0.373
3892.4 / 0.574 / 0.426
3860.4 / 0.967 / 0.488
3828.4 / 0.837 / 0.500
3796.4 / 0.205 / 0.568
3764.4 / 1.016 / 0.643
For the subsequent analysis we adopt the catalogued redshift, 0.322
